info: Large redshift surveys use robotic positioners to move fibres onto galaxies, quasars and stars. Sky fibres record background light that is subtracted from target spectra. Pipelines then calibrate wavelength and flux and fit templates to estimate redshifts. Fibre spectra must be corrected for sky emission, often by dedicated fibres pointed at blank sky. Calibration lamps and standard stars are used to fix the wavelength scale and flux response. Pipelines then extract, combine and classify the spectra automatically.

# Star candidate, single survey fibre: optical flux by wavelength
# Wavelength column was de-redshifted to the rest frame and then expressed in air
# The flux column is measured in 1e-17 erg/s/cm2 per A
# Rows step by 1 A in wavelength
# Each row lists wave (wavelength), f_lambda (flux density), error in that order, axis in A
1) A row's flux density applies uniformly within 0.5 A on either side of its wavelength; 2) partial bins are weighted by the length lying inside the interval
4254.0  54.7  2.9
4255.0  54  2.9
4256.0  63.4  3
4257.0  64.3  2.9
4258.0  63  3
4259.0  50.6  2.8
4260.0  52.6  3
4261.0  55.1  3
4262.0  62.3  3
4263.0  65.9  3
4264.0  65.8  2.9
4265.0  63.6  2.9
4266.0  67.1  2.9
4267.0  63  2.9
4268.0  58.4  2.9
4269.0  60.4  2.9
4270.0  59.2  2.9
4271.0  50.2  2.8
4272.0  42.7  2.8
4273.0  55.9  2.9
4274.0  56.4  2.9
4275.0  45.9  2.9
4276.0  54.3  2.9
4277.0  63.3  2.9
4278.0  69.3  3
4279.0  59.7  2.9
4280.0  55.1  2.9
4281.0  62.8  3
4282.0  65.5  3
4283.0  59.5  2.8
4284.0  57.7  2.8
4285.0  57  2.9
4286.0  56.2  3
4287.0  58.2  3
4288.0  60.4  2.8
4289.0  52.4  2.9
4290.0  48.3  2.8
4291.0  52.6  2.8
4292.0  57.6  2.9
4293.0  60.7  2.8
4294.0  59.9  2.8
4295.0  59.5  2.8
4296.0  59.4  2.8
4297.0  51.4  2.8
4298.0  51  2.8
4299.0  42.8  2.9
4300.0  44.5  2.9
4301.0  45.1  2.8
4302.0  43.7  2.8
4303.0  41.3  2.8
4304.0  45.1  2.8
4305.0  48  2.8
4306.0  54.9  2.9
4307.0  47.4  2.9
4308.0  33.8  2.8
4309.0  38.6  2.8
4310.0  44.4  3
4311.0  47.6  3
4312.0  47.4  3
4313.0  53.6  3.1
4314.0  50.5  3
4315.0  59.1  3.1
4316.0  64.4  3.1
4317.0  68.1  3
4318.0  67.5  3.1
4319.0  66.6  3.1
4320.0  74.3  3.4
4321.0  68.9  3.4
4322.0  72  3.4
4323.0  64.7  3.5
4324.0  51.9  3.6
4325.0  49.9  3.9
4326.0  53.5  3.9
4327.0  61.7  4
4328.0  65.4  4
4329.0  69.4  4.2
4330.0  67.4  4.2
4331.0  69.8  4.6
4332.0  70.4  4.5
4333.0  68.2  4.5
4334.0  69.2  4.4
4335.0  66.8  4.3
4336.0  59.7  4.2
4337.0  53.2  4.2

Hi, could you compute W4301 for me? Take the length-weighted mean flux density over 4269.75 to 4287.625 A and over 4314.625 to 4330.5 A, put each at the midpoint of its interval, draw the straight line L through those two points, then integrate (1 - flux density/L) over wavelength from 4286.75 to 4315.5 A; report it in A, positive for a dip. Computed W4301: 4.9 A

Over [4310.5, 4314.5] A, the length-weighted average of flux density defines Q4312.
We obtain 49.8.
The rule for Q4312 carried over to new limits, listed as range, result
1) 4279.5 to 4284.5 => 60.1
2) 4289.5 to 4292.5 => 52.8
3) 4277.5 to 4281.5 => 61.7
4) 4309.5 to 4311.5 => 46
